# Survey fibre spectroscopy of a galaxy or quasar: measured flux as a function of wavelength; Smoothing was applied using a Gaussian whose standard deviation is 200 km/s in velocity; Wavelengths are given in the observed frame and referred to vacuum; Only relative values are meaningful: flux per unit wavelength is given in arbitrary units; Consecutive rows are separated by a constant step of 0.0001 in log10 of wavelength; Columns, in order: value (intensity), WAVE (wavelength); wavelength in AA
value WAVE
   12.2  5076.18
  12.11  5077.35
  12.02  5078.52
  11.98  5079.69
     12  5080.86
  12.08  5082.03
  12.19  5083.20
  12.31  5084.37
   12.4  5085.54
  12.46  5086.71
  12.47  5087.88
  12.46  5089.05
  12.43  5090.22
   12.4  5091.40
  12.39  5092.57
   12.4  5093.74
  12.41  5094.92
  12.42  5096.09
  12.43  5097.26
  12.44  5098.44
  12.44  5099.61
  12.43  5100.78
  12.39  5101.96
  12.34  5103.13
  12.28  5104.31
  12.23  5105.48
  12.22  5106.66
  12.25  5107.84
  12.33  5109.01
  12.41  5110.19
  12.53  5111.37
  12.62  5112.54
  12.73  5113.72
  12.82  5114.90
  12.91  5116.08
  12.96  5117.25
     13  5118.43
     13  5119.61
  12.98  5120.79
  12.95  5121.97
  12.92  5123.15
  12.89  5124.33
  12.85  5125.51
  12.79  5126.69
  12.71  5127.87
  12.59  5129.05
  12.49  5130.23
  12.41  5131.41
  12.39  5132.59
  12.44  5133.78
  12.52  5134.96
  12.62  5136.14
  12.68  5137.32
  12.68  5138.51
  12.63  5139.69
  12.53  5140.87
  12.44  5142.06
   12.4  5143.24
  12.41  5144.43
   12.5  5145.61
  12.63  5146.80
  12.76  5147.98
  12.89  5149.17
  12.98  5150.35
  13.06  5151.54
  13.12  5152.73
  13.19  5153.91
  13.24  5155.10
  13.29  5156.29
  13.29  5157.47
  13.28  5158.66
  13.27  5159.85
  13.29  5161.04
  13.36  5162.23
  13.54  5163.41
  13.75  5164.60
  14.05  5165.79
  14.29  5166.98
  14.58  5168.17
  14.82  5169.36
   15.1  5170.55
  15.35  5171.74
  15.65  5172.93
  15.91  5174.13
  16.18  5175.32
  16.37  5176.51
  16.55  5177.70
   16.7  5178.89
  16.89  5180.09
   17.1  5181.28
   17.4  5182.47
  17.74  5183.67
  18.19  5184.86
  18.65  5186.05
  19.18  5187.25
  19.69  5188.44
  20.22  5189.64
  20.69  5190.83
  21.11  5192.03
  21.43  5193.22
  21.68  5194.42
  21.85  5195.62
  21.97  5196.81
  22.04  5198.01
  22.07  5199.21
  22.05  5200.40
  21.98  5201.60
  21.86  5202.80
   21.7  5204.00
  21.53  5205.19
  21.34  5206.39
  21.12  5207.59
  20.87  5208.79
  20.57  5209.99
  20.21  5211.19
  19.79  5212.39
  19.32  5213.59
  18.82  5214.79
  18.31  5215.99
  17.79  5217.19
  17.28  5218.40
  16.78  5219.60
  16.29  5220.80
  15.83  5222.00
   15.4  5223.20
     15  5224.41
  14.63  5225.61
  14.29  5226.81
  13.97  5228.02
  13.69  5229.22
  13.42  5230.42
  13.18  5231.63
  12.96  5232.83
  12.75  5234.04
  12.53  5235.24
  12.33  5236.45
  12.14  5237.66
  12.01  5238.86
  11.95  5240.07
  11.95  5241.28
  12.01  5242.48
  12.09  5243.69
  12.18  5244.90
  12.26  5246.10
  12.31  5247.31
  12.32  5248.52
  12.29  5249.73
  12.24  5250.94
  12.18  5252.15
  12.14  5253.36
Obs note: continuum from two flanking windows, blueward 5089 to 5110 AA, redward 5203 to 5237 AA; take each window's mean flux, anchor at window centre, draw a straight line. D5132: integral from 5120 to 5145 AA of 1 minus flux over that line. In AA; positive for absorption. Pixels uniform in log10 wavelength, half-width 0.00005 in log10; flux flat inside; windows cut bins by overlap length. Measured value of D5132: 1.8 AA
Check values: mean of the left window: 12.4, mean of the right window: 16.9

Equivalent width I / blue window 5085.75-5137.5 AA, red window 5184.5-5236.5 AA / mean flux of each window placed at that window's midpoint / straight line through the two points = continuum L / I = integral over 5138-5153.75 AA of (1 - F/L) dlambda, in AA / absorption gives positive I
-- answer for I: 2.0 AA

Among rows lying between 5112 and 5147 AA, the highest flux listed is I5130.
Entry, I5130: 13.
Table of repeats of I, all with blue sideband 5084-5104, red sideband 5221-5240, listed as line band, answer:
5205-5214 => -4.79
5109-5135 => -0.12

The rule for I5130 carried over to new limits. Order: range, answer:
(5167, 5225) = 22.07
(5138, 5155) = 13.19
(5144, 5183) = 17.4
